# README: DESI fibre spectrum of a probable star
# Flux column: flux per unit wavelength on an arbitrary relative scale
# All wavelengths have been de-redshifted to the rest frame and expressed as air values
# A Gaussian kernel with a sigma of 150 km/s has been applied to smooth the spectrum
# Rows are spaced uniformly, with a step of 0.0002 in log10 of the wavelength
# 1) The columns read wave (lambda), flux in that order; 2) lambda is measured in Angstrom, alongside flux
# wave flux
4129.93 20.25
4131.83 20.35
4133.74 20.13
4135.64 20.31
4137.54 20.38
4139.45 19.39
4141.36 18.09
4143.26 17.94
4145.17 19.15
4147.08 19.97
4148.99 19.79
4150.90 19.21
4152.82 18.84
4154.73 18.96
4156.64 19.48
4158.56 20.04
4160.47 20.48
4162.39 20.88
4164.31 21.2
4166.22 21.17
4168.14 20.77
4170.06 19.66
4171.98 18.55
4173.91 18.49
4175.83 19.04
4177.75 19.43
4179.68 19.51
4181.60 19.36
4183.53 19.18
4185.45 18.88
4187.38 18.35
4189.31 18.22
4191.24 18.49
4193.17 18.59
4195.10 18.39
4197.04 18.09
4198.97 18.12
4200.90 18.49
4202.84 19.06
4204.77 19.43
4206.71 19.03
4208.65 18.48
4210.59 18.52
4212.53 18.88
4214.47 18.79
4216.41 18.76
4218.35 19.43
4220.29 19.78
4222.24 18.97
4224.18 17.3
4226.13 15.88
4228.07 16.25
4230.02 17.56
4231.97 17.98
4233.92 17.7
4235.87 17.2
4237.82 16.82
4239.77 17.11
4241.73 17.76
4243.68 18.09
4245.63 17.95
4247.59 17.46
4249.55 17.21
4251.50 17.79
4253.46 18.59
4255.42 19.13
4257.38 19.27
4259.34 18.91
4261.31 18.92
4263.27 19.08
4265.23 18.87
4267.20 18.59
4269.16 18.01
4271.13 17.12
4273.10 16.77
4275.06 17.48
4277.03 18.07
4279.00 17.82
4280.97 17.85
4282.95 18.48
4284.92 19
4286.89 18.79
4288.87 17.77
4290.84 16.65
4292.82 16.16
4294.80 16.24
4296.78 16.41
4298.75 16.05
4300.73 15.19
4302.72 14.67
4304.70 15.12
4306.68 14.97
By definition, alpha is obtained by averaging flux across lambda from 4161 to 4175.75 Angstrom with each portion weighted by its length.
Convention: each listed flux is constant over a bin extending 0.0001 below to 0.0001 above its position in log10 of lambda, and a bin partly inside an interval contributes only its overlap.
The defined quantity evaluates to 20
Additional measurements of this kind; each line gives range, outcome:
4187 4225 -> 18.7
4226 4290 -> 17.9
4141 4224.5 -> 19.1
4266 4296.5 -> 17.6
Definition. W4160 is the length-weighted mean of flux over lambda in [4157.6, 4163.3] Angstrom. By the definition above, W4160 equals 20.5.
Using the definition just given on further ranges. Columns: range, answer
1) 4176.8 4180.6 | 19.4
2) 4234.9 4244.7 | 17.4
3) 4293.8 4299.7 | 16.2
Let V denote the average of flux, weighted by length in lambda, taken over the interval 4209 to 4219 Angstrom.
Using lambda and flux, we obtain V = 18.8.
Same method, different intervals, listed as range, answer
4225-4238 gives 17.1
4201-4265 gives 18.2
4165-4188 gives 19.4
